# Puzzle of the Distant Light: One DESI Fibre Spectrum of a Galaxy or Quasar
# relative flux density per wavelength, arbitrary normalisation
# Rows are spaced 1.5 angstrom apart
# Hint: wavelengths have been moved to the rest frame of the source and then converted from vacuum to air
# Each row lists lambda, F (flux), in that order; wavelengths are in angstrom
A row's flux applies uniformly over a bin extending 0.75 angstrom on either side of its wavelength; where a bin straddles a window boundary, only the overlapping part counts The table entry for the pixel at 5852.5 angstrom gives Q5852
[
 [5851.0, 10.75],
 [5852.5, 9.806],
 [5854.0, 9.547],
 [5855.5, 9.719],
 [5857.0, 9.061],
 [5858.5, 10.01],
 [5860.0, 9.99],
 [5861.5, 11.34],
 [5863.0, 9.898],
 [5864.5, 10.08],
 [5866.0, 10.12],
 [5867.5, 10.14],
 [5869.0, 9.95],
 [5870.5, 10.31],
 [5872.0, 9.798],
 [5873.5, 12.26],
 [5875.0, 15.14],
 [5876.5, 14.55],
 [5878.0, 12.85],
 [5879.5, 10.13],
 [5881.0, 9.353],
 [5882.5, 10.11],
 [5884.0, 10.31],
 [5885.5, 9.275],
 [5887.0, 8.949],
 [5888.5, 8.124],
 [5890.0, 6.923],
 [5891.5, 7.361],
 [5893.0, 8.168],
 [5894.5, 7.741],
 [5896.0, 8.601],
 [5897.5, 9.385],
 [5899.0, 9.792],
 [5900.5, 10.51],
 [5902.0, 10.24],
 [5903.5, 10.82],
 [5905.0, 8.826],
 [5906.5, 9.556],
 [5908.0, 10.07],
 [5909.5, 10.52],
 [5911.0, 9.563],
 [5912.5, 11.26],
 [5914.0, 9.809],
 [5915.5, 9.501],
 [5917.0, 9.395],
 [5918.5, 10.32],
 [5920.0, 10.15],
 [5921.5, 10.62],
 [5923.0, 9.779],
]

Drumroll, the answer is 9.806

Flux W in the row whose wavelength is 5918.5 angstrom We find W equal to 10.32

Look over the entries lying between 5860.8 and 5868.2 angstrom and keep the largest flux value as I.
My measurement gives 11.34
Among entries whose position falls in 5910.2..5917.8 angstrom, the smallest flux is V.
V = 9.395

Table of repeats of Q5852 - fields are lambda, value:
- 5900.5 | 10.51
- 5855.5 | 9.719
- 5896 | 8.601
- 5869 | 9.95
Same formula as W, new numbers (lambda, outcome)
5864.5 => 10.08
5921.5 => 10.62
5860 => 9.99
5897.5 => 9.385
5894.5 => 7.741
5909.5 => 10.52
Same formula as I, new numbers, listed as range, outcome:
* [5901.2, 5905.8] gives 10.82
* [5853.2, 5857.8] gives 9.719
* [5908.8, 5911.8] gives 10.52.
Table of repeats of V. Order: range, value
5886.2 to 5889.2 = 8.124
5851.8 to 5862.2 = 9.061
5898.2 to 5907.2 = 8.826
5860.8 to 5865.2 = 9.898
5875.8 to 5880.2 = 10.13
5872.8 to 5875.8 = 12.26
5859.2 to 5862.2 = 9.99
